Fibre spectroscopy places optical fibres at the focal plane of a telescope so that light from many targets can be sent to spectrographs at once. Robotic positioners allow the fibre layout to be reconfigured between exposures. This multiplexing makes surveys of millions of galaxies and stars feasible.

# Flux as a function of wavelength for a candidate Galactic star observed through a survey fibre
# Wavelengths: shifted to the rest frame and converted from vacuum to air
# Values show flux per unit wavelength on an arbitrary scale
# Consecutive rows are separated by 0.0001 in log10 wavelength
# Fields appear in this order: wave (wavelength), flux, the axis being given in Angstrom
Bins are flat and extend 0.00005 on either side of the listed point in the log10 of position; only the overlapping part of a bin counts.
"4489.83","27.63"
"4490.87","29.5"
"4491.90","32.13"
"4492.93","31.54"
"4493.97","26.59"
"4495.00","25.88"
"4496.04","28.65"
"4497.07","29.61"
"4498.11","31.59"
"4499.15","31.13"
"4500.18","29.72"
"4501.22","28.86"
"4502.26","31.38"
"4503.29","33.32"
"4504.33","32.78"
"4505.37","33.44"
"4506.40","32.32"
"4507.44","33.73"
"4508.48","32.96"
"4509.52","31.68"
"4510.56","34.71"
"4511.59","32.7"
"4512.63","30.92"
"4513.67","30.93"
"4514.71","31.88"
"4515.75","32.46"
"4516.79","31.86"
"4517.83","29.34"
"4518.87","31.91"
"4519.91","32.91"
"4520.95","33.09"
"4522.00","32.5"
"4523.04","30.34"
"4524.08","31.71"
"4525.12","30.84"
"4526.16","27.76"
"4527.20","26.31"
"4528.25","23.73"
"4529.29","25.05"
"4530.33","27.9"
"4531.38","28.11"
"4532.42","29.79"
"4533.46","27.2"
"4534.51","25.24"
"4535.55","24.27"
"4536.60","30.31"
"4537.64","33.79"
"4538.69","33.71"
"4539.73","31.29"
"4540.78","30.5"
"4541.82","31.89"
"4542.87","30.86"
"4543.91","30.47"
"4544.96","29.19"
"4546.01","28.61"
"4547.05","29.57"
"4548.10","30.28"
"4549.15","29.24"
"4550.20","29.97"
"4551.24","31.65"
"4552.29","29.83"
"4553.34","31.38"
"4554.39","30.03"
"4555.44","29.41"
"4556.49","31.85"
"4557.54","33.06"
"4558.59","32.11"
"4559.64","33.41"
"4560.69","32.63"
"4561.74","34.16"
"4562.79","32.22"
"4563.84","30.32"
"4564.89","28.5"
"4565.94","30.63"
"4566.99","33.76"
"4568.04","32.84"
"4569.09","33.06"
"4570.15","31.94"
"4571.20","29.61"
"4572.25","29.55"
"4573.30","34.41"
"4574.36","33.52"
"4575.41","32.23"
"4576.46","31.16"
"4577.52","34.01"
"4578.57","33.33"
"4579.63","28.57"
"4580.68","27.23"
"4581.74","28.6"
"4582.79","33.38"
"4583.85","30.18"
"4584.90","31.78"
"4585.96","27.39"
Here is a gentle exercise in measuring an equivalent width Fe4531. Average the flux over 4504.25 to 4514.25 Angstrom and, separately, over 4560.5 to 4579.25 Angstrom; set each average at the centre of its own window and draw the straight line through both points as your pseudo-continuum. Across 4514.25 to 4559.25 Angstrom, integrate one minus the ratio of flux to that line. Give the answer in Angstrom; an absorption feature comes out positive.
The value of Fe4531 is 3.18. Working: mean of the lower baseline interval 32.6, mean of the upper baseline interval 32.1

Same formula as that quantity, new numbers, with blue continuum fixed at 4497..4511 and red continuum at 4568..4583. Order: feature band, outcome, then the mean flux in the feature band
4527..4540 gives 1.5 Angstrom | 28.2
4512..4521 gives 0.1 Angstrom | 31.6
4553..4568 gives -0.1 Angstrom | 31.7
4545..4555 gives 0.5 Angstrom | 30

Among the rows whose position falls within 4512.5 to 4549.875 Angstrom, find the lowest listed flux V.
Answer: 23.73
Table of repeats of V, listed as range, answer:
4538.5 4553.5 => 28.61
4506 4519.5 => 29.34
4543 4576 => 28.5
